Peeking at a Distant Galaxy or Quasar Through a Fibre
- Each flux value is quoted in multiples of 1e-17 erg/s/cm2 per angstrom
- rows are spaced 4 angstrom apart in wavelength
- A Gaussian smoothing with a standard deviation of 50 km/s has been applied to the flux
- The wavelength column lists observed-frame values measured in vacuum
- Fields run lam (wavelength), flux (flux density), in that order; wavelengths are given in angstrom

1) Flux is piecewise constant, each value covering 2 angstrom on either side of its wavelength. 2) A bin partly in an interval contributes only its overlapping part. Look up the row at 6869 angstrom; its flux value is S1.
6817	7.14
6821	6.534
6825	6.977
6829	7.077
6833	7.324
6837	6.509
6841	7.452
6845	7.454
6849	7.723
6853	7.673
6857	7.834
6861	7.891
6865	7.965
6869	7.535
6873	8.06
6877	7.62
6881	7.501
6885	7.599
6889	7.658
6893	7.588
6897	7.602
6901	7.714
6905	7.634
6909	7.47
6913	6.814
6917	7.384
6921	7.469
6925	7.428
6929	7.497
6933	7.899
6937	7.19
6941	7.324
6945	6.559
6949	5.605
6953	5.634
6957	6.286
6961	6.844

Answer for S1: 7.535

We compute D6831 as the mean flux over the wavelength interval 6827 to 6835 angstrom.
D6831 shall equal 7.2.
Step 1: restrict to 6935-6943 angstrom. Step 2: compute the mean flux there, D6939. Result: 7.26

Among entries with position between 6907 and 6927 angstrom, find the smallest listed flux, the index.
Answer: 6.814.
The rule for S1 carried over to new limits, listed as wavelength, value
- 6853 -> 7.673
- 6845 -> 7.454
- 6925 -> 7.428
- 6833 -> 7.324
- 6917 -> 7.384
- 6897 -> 7.602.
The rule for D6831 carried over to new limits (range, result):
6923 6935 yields 7.61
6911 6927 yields 7.27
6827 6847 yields 7.16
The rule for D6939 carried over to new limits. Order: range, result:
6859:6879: 7.81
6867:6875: 7.8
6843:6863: 7.72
